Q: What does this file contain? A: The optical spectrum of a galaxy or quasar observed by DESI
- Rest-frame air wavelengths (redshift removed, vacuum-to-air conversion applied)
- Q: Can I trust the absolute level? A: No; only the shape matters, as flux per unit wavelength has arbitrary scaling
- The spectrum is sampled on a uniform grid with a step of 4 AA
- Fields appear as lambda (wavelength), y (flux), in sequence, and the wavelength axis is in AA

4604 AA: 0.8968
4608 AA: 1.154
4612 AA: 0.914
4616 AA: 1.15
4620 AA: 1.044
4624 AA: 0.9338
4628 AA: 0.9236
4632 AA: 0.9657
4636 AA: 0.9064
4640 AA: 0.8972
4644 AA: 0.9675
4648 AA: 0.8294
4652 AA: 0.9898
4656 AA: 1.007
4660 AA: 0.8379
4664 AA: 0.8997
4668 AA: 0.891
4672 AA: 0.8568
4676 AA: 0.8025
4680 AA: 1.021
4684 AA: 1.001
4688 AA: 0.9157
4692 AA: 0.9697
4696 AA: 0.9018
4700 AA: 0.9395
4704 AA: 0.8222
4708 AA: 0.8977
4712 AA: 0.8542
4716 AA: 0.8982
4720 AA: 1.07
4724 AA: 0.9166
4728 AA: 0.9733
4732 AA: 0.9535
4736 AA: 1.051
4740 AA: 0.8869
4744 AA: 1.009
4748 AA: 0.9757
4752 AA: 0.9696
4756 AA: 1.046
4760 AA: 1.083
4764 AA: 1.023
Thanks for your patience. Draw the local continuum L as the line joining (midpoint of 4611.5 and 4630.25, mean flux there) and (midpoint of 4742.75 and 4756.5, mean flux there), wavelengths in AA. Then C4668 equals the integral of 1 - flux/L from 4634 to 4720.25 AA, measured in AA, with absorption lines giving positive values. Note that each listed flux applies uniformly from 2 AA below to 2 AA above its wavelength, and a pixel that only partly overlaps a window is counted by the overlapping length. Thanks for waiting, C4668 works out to 7.19 AA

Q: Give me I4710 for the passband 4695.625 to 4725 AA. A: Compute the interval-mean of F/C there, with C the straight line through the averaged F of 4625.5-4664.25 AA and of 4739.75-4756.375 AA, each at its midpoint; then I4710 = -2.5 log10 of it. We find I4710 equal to 0.05 mag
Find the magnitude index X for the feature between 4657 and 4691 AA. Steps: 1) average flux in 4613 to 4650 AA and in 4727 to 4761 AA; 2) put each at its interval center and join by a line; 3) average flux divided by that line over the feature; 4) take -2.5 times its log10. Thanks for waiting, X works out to 0.07 mag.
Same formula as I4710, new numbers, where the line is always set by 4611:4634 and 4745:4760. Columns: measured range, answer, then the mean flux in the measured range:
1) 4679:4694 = 0.03 mag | 0.974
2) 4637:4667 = 0.09 mag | 0.917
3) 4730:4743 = 0.04 mag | 0.967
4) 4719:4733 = 0.04 mag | 0.974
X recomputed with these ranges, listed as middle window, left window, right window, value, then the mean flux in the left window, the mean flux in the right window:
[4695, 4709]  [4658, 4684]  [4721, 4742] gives 0.05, 0.894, 0.962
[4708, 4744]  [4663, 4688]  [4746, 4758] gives 0.02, 0.913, 0.997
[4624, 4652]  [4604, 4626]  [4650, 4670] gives 0.06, 1.03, 0.925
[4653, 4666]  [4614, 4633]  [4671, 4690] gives 0.04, 1.01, 0.923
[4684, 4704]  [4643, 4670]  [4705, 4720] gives -0.02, 0.916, 0.904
